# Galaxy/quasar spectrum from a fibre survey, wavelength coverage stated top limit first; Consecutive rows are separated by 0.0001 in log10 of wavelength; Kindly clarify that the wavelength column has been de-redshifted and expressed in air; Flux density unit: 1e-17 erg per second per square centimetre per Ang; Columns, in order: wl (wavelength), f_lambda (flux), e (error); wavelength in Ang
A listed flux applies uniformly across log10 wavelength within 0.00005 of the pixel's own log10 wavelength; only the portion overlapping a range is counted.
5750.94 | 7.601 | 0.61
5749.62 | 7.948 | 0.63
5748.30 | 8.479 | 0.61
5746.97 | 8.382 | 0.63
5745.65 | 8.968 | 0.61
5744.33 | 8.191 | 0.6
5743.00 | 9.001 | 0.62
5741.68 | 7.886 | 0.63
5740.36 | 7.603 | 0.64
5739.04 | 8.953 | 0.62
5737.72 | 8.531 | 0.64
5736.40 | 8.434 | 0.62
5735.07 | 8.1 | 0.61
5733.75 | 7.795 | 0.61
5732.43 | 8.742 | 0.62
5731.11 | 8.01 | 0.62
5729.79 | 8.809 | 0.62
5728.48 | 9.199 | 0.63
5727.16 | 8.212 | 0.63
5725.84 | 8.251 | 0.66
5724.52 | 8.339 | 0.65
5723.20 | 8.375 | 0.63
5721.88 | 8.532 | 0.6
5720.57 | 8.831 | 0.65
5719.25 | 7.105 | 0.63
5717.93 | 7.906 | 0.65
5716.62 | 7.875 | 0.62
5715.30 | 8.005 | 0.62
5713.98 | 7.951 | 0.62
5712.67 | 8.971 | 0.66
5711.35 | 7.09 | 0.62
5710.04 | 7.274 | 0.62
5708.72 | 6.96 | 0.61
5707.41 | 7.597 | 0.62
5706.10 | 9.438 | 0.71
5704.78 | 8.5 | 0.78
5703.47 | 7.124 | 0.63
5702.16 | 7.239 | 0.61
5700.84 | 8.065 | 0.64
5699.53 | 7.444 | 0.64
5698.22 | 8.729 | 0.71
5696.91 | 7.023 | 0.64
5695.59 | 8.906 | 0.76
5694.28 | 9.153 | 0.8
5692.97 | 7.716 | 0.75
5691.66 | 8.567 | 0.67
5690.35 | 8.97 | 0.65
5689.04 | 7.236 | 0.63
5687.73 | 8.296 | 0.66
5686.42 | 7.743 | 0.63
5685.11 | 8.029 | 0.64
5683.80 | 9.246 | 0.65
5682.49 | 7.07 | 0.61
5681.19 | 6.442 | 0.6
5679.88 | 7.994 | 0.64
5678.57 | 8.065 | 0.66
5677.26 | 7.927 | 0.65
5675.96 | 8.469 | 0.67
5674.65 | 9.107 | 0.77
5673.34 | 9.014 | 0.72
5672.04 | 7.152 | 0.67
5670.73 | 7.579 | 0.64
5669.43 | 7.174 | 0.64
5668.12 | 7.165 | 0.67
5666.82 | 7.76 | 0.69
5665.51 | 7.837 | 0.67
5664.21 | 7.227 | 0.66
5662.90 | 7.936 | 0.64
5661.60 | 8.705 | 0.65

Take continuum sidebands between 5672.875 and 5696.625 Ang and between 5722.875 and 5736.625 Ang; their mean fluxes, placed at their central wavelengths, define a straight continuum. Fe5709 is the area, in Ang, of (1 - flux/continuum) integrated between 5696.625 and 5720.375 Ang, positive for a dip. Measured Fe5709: 1.3 Ang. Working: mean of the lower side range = 8.19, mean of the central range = 7.83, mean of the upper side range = 8.38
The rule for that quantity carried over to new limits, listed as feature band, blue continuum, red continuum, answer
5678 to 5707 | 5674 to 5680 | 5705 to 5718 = 0.4 Ang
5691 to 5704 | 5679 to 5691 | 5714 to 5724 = -0.1 Ang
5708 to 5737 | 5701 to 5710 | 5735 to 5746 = -0.1 Ang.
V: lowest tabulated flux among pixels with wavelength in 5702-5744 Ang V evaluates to 6.96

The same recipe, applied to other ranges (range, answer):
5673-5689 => 6.442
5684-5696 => 7.236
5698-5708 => 7.124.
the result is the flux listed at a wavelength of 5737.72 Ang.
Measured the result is 8.531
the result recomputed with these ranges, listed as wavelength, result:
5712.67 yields 8.971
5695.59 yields 8.906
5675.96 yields 8.469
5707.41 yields 7.597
